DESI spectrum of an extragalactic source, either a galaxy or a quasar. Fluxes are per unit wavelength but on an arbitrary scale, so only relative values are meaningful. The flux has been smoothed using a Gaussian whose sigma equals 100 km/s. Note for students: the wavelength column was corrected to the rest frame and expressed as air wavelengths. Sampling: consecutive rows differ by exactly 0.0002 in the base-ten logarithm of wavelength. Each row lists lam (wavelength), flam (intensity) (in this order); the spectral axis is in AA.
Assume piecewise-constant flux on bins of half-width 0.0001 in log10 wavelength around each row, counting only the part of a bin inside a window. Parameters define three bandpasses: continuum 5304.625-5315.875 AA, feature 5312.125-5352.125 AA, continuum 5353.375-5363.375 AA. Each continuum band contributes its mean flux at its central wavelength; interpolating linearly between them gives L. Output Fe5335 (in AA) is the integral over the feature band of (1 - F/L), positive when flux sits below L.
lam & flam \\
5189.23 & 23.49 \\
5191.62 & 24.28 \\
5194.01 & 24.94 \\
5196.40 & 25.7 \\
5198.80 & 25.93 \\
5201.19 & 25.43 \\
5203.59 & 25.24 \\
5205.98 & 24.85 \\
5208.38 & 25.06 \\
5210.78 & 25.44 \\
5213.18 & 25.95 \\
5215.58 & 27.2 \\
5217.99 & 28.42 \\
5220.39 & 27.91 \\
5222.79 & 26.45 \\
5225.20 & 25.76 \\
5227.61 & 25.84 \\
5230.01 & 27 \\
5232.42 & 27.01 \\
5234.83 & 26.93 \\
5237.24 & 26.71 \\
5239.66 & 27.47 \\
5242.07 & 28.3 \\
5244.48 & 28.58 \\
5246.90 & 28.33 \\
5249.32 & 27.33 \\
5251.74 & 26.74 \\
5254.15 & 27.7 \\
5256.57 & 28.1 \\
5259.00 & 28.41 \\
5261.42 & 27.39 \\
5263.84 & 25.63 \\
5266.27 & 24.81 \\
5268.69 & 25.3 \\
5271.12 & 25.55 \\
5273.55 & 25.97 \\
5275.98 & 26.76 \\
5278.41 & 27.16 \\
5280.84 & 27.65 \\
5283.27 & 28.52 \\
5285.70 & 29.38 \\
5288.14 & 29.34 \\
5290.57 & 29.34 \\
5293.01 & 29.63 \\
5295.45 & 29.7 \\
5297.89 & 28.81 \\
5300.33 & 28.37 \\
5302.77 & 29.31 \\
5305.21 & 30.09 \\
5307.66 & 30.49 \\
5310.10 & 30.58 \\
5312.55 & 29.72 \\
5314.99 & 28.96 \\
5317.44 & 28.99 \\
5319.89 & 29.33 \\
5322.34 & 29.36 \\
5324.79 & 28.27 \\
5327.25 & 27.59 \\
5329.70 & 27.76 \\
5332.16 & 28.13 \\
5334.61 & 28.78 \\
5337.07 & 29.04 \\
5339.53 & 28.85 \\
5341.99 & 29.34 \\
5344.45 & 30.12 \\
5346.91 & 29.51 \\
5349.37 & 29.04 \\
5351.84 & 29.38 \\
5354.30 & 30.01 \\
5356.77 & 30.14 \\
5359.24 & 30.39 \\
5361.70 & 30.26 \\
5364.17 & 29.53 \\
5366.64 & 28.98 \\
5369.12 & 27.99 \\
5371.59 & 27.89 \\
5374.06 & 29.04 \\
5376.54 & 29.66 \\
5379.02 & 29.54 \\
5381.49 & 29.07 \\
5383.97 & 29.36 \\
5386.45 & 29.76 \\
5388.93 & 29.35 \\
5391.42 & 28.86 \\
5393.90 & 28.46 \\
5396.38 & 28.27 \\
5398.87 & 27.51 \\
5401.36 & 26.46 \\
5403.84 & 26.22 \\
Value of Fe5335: 1.5 AA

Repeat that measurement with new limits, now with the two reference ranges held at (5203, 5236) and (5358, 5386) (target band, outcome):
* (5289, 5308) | -1.05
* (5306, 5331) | -0.77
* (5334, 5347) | -0.27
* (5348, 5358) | -0.25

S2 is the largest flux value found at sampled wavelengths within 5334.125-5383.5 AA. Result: 30.39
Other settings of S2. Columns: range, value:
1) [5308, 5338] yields 30.58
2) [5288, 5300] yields 29.7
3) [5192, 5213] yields 25.93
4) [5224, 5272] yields 28.58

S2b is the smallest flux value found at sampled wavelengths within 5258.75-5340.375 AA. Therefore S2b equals 24.81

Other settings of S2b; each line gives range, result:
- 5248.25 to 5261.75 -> 26.74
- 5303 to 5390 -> 27.59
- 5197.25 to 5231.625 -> 24.85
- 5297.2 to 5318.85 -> 28.37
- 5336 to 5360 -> 28.85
